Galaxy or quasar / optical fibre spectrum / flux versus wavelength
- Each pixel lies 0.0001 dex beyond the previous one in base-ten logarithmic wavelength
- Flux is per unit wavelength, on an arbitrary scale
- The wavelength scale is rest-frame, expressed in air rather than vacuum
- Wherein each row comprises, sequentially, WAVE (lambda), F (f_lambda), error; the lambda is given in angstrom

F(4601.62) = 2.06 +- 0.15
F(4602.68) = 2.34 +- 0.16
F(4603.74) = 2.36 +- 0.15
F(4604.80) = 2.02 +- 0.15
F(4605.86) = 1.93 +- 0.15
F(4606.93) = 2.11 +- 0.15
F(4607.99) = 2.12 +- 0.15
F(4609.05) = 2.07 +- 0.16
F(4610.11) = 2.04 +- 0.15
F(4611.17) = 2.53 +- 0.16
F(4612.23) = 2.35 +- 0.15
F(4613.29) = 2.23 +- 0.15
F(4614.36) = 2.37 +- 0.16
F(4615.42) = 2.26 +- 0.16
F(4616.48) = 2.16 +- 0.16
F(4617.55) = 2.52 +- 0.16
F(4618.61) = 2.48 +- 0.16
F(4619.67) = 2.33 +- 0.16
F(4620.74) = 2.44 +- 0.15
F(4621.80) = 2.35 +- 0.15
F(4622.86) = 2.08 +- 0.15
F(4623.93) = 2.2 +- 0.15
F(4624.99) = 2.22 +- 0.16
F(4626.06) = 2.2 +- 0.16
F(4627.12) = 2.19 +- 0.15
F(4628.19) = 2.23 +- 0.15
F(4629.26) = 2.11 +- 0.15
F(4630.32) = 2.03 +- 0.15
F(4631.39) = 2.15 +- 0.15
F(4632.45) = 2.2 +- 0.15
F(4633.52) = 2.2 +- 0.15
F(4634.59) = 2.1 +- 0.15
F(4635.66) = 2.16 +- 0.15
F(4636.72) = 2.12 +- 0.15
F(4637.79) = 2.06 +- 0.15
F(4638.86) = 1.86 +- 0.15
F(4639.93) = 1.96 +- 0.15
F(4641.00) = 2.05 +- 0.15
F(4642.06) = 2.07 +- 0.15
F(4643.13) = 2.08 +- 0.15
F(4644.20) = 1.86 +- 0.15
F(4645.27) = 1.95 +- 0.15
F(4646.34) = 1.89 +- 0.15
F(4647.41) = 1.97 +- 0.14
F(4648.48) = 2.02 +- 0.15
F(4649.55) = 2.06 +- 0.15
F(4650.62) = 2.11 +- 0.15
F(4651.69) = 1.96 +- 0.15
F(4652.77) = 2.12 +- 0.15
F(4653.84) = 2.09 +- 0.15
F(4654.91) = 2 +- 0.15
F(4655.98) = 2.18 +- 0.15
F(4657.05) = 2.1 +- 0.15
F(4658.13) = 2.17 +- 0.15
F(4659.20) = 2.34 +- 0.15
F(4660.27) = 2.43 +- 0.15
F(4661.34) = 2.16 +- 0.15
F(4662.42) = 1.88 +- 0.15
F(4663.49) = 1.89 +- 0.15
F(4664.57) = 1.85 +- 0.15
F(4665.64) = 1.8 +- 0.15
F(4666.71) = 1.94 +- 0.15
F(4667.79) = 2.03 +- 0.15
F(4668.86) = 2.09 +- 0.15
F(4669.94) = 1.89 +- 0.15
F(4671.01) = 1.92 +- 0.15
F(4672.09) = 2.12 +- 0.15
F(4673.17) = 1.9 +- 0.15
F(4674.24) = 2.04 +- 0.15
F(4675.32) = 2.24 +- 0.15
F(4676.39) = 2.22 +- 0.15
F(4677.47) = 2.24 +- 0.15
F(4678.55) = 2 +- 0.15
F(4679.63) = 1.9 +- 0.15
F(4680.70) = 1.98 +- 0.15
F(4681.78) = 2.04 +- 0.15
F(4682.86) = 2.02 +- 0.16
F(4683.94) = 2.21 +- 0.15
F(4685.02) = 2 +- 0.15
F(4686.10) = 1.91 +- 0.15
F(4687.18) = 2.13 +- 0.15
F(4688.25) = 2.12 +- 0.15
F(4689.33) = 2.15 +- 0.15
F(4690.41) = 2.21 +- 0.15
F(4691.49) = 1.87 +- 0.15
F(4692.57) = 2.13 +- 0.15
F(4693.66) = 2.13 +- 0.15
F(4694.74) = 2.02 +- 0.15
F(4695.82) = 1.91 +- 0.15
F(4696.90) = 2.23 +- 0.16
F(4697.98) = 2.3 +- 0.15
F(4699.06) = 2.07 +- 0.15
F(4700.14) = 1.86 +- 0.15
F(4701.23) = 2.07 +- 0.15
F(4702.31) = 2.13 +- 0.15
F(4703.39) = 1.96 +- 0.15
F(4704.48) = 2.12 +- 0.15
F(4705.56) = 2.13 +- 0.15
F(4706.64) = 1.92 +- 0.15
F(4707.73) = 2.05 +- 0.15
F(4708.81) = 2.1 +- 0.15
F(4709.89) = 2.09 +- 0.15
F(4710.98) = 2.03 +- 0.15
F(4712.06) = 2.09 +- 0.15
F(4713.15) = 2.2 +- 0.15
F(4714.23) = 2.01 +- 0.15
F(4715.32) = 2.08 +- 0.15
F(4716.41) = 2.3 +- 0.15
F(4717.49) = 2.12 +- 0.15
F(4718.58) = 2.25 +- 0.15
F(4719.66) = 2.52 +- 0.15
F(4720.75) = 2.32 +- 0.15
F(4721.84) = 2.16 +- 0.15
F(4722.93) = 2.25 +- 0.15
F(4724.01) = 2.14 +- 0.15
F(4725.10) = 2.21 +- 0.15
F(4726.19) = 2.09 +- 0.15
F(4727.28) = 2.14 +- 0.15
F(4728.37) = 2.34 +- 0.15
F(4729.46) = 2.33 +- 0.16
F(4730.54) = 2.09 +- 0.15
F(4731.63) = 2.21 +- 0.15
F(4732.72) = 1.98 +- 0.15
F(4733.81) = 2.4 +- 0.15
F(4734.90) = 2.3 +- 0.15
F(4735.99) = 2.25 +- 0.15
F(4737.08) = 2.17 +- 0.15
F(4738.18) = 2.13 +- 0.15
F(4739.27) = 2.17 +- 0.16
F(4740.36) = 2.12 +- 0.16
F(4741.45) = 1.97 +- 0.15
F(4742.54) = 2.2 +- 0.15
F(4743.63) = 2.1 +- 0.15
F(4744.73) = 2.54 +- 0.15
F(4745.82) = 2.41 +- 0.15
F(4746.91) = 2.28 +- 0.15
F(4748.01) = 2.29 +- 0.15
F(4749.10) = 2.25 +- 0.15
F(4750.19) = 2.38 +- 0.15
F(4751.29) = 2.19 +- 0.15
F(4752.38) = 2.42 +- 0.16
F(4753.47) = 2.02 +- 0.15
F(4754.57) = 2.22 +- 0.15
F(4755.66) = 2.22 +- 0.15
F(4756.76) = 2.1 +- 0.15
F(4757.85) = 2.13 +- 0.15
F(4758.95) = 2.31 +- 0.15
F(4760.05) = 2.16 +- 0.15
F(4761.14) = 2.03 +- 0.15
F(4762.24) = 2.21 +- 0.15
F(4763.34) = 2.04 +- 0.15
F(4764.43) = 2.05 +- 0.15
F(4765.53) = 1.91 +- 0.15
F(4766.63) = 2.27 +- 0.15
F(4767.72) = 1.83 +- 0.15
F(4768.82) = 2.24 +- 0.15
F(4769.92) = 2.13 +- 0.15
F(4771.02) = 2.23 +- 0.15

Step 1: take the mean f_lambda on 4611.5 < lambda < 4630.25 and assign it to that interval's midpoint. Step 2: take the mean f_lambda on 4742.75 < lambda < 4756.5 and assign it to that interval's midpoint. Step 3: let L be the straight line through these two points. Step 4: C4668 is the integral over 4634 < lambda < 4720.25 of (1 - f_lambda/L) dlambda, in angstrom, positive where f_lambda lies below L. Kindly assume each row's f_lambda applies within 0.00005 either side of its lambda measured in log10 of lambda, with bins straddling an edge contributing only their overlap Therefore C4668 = 7.83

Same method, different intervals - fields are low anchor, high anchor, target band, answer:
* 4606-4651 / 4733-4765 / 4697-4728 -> 0.8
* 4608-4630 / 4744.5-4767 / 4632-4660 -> 2.3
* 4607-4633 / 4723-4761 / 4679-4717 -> 2.6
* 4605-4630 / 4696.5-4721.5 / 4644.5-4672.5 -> 1.9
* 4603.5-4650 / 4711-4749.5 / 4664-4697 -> 2.2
